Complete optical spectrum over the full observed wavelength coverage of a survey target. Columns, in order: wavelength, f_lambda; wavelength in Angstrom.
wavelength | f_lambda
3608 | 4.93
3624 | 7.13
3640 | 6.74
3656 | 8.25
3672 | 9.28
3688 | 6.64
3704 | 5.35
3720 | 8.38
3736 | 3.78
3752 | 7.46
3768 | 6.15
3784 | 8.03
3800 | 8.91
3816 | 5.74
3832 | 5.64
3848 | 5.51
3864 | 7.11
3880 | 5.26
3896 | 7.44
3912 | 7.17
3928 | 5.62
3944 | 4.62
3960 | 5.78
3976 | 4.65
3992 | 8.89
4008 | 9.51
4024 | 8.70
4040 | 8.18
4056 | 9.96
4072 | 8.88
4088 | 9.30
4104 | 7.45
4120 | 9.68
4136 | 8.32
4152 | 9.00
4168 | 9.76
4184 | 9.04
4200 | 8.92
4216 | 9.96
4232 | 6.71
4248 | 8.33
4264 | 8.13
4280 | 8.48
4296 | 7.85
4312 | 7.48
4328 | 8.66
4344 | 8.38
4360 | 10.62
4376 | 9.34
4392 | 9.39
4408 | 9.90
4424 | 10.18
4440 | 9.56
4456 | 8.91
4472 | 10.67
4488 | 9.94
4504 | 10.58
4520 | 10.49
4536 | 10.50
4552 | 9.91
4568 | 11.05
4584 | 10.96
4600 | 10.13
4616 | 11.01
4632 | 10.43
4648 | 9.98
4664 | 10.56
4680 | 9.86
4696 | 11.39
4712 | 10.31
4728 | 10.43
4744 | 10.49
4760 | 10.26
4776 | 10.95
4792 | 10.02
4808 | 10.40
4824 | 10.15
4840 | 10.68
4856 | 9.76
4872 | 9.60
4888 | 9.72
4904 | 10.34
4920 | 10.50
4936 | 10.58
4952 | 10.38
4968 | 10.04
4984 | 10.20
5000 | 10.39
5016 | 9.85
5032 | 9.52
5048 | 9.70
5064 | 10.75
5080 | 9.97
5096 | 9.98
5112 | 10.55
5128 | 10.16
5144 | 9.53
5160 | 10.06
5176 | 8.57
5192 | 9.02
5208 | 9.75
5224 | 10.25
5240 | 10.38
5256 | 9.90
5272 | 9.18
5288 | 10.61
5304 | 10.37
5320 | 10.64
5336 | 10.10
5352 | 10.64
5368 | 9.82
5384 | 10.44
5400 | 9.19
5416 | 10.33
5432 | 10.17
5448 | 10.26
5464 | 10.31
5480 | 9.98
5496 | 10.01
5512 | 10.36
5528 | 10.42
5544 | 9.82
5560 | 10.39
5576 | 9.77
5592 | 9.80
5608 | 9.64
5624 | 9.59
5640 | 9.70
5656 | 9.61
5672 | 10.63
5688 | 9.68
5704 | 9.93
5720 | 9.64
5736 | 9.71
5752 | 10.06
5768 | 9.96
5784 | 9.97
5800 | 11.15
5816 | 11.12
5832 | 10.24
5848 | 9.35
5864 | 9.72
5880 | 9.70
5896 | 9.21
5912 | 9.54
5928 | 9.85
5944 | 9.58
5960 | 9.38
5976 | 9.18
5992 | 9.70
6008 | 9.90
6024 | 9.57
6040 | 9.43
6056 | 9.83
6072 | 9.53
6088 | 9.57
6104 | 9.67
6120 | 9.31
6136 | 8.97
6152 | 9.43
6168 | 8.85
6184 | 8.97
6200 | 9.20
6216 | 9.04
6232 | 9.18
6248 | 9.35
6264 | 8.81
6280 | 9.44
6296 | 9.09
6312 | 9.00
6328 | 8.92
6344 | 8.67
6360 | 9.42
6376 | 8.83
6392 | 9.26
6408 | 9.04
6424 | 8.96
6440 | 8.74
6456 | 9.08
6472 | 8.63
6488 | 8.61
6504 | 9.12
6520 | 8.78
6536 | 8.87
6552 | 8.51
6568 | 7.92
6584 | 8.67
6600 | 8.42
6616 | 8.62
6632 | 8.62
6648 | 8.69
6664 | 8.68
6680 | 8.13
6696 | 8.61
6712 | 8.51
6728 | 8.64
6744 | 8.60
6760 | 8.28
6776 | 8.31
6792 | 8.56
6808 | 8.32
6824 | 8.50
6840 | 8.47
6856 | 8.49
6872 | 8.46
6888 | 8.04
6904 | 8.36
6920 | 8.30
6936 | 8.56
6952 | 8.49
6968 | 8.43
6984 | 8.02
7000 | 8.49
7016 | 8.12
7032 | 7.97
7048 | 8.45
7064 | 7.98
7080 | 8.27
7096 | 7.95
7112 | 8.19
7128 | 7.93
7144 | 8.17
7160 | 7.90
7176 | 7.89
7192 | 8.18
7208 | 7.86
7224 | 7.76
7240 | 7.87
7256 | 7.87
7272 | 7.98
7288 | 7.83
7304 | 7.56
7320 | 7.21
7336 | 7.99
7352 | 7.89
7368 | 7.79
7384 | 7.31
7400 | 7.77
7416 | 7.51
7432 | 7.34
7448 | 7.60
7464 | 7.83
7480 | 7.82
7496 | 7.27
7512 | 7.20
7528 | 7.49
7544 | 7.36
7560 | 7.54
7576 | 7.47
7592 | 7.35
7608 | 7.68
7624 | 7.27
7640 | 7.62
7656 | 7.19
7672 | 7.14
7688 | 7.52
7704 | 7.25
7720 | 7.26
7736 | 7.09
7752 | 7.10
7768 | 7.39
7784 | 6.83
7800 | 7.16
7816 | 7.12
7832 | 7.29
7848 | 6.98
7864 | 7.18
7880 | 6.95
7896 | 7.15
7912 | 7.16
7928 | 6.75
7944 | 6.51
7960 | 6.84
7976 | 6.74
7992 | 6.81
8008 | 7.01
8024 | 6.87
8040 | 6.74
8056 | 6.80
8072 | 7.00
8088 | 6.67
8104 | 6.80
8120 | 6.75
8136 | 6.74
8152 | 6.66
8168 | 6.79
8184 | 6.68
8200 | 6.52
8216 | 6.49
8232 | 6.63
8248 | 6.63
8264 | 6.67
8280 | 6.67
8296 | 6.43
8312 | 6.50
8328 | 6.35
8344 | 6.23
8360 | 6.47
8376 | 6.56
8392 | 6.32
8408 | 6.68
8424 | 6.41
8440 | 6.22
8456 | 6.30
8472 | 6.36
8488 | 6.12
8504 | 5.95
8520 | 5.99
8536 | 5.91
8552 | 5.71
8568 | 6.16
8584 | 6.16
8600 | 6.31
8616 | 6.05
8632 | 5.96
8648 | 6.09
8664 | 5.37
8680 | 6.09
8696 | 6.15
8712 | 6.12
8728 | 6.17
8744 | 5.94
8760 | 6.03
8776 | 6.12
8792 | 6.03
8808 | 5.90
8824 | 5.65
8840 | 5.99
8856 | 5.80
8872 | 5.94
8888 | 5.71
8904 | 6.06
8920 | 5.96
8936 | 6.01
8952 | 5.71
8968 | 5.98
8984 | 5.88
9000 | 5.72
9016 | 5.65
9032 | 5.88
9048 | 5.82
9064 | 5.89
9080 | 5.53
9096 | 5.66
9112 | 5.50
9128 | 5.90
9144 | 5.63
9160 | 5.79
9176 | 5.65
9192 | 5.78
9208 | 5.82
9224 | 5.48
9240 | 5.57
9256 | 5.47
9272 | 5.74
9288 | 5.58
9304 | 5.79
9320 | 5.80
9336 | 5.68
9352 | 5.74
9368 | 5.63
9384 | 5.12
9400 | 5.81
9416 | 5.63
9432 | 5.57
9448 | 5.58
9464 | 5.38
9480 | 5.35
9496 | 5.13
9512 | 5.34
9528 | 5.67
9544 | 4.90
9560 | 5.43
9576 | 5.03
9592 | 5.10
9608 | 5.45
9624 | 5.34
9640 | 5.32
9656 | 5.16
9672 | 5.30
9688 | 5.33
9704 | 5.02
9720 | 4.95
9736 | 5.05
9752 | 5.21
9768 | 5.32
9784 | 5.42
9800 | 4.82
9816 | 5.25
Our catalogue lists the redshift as 0.00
